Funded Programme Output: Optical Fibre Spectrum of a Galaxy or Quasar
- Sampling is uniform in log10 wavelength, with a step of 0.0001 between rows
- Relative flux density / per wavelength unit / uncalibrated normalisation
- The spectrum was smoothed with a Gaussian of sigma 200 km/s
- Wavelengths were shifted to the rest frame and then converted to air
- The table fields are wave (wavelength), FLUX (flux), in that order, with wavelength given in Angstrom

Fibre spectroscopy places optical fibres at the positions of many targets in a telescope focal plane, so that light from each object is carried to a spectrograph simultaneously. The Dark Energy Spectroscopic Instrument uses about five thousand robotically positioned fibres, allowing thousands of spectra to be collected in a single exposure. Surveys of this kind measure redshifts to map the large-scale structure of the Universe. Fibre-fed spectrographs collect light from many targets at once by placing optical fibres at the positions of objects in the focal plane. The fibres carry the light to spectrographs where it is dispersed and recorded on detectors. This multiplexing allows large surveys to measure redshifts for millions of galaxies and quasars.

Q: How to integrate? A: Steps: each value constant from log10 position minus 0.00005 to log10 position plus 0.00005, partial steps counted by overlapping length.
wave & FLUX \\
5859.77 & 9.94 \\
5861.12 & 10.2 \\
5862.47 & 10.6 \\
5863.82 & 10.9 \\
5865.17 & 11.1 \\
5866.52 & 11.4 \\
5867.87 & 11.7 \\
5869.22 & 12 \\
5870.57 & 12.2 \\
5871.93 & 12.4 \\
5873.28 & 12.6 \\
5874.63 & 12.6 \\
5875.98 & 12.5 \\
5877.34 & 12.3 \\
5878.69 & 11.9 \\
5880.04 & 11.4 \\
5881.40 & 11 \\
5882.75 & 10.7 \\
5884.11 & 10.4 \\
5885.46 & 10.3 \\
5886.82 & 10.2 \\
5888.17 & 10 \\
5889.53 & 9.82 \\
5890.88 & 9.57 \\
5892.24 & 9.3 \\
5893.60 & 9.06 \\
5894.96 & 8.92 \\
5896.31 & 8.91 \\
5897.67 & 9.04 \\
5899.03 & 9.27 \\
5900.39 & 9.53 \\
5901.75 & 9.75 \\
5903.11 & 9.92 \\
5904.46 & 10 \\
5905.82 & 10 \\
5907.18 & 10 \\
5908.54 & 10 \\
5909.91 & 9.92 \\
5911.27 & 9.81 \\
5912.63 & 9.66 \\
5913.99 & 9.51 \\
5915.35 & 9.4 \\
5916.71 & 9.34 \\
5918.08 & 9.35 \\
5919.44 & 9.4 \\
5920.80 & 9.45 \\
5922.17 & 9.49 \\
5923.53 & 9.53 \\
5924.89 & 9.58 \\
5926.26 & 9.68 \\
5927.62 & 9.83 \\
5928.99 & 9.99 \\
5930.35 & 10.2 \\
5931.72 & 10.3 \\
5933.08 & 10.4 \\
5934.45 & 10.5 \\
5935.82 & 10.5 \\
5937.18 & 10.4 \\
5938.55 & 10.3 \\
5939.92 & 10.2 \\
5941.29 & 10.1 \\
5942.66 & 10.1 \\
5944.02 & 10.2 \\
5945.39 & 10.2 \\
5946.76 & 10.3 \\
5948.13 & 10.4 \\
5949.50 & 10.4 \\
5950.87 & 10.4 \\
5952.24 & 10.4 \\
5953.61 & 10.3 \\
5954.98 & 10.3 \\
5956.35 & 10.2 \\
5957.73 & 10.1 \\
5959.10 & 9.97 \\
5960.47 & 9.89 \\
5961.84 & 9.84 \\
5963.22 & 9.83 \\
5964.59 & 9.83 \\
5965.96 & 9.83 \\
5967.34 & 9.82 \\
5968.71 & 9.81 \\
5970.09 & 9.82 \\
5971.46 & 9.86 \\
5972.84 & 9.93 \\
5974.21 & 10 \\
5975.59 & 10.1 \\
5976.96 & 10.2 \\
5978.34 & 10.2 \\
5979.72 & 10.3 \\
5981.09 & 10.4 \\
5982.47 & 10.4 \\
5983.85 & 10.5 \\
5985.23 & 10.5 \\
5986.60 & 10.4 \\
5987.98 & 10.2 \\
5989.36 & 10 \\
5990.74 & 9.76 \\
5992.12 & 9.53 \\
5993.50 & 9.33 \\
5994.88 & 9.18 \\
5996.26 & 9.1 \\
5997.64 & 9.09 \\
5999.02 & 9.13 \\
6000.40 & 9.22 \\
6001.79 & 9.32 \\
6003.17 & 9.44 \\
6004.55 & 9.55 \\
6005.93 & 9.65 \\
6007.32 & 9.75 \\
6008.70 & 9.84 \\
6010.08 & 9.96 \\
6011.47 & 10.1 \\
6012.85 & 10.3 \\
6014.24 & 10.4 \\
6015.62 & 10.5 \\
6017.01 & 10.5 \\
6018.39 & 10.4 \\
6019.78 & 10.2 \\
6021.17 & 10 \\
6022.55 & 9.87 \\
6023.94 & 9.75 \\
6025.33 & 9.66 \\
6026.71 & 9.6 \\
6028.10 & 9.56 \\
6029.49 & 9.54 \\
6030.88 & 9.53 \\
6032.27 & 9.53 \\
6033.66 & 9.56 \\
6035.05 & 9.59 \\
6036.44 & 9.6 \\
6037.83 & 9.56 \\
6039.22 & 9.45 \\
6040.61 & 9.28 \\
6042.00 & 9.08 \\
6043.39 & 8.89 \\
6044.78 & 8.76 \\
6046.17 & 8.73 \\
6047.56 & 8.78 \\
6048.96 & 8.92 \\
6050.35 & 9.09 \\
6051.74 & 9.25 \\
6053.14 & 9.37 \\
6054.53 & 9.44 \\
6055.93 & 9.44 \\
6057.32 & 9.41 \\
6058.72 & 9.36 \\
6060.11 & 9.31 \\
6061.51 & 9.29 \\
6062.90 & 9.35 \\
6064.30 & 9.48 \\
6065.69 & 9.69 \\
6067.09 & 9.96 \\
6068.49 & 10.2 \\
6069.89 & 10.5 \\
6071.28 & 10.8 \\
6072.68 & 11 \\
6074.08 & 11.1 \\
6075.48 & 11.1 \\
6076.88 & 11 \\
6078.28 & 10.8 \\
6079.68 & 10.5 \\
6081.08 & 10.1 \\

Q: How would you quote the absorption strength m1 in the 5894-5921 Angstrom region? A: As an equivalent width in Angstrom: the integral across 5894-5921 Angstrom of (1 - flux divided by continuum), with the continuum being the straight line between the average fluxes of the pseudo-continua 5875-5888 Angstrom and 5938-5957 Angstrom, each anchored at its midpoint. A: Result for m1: 3.2 Angstrom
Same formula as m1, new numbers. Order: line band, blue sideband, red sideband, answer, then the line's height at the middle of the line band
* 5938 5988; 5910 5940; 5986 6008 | -2.40 Angstrom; 9.68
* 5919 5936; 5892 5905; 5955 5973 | -0.52 Angstrom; 9.61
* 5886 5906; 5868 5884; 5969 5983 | 3.45 Angstrom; 11.5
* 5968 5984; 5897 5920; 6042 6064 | -1.18 Angstrom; 9.42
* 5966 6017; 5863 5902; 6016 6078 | 0.83 Angstrom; 10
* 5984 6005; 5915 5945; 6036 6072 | 0.13 Angstrom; 9.67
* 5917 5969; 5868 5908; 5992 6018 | 0.58 Angstrom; 10.1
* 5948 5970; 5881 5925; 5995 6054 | -1.00 Angstrom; 9.63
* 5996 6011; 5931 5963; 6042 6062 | 0.26 Angstrom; 9.65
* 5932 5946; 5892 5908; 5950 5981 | -0.67 Angstrom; 9.82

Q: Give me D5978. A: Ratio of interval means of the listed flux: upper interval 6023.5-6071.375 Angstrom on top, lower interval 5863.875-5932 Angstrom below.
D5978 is 0.92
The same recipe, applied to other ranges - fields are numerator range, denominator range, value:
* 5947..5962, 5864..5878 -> 0.85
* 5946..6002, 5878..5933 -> 1.01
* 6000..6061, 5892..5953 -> 0.97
